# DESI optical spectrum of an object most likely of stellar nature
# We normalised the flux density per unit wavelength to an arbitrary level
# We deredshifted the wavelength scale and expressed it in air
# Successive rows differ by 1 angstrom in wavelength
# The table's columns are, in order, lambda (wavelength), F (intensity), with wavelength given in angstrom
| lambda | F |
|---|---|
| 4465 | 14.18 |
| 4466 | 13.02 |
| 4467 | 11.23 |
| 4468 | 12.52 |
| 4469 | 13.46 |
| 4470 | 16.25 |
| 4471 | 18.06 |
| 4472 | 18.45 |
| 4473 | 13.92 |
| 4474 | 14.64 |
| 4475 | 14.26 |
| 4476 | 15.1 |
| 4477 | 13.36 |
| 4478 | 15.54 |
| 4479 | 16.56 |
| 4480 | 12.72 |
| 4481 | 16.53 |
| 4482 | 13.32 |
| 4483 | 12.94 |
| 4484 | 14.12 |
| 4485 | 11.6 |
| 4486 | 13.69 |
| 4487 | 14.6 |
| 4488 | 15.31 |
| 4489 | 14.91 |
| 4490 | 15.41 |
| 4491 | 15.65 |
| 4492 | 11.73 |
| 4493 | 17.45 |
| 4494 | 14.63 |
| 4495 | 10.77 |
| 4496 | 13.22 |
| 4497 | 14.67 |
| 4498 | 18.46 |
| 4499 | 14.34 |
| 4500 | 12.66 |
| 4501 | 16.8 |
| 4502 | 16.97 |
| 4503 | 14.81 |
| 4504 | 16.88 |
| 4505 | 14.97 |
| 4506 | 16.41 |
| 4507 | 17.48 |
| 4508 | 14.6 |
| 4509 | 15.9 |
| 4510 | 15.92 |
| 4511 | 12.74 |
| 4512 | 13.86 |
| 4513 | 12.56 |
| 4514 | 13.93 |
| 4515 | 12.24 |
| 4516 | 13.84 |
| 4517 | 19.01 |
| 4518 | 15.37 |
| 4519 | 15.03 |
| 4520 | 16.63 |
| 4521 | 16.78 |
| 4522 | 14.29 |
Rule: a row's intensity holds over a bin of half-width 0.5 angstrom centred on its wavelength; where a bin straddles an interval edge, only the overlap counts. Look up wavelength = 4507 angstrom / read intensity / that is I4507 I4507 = 17.48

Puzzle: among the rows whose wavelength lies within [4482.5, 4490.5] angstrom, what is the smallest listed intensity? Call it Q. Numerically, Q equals 11.6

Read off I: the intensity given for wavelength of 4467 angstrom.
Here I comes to 11.23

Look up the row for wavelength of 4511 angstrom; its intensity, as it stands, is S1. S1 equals 12.74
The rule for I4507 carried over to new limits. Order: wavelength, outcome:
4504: 16.88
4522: 14.29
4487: 14.6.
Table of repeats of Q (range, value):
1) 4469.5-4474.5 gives 13.92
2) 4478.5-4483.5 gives 12.72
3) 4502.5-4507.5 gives 14.81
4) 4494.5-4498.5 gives 10.77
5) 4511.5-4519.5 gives 12.24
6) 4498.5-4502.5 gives 12.66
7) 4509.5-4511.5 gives 12.74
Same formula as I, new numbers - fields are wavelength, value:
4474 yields 14.64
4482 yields 13.32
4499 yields 14.34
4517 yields 19.01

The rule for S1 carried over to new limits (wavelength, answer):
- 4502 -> 16.97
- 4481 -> 16.53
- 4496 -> 13.22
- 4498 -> 18.46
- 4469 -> 13.46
